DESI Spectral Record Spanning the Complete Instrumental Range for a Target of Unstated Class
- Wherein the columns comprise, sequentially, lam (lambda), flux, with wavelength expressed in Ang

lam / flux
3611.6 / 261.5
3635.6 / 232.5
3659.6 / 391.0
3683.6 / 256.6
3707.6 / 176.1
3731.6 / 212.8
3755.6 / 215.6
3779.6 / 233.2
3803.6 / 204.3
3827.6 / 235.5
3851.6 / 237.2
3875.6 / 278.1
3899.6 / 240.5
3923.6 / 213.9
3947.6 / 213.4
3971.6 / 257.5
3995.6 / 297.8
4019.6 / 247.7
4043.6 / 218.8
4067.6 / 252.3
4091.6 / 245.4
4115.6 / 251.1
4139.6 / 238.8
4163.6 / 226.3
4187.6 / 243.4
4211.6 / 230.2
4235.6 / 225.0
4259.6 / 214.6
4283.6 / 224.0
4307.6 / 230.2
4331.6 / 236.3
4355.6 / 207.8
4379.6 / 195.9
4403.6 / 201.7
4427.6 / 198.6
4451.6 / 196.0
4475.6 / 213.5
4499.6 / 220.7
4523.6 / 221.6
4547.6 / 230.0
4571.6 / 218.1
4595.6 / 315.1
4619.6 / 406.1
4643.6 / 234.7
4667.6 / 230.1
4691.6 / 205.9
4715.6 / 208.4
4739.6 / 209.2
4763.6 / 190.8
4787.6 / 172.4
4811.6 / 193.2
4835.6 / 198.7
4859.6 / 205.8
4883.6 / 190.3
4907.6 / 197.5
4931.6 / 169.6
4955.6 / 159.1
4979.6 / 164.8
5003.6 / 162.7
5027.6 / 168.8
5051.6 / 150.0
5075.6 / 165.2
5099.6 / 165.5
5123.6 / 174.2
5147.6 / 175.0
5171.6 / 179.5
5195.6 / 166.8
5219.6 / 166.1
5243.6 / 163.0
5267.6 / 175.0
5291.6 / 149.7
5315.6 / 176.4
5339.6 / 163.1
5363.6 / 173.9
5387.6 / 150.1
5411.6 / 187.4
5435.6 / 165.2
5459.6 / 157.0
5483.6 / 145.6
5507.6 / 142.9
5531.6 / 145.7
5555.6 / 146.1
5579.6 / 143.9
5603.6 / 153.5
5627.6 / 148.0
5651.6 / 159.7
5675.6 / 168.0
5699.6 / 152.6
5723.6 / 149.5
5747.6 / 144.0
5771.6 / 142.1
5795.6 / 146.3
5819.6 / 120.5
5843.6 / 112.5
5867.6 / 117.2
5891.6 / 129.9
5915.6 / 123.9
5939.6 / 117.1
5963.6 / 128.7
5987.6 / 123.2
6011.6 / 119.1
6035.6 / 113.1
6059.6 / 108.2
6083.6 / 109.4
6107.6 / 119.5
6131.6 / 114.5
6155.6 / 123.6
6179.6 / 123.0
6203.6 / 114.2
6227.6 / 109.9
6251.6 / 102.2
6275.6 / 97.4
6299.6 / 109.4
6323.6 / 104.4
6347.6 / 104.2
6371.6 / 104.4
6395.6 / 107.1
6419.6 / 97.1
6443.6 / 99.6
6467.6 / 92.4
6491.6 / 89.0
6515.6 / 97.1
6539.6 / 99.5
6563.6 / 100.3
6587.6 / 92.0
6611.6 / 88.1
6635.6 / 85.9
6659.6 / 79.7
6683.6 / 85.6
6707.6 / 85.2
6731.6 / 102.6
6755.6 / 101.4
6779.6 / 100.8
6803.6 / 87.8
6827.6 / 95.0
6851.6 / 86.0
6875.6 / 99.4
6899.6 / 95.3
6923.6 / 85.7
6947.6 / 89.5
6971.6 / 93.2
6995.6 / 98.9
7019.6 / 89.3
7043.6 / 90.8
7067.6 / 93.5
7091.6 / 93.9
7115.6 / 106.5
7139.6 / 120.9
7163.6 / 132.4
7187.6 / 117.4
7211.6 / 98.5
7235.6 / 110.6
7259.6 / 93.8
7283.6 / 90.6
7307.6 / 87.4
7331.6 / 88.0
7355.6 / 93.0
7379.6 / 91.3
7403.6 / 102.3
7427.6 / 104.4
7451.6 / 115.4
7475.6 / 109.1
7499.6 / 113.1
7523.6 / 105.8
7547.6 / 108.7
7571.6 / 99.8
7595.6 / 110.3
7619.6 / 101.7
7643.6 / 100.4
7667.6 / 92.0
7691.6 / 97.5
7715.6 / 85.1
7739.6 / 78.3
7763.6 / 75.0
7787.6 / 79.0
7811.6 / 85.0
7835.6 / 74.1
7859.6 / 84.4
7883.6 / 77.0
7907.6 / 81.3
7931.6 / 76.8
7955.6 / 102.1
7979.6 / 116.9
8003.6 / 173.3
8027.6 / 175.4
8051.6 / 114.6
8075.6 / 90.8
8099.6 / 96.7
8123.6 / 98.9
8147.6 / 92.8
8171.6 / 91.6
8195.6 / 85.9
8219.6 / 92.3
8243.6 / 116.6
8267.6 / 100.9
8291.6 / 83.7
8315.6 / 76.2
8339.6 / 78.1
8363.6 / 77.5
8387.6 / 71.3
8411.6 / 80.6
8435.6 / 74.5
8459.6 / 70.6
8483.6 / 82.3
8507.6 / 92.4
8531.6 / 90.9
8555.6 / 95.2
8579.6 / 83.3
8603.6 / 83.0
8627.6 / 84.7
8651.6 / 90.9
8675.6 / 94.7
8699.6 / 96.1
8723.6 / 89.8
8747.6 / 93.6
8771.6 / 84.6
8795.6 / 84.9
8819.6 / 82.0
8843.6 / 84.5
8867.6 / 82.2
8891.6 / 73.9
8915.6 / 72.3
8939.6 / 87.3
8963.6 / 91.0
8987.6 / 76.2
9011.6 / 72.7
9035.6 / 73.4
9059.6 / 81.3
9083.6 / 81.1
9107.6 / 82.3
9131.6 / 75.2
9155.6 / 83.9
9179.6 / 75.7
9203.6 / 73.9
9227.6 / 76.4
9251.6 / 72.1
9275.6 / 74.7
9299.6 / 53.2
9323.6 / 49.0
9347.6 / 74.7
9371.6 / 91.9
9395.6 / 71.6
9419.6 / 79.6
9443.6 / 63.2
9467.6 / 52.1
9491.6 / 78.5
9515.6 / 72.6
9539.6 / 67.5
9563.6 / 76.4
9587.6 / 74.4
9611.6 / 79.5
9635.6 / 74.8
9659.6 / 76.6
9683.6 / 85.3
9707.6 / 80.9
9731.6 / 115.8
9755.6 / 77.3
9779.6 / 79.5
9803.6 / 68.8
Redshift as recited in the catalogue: 0.647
